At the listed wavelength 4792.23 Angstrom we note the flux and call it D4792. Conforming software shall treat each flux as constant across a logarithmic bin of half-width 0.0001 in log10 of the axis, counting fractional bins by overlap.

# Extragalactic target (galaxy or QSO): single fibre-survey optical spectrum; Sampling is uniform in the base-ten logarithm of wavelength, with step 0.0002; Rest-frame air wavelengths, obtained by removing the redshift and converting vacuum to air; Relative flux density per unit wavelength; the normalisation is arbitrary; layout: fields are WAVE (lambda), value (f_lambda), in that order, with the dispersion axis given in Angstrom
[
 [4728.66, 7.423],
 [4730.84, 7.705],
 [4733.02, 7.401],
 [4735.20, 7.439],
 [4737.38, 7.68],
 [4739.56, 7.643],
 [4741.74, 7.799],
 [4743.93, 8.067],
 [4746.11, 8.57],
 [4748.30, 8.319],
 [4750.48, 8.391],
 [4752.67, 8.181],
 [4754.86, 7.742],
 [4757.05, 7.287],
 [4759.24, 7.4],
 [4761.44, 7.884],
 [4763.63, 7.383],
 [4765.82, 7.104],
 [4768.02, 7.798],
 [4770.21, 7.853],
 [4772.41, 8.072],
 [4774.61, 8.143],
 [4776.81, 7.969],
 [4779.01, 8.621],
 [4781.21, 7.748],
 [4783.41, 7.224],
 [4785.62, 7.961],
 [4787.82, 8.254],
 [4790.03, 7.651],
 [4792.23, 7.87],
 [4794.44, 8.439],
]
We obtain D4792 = 7.87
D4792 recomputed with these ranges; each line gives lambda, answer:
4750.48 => 8.391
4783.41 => 7.224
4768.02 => 7.798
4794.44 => 8.439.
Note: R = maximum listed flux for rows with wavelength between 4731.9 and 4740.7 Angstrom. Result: 7.68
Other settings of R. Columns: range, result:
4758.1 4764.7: 7.884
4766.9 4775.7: 8.143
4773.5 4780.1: 8.621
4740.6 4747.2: 8.57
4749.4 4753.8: 8.391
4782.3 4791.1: 8.254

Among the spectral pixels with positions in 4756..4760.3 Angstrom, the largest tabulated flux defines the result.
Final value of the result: 7.4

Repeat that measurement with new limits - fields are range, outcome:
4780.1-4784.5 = 7.748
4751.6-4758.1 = 8.181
